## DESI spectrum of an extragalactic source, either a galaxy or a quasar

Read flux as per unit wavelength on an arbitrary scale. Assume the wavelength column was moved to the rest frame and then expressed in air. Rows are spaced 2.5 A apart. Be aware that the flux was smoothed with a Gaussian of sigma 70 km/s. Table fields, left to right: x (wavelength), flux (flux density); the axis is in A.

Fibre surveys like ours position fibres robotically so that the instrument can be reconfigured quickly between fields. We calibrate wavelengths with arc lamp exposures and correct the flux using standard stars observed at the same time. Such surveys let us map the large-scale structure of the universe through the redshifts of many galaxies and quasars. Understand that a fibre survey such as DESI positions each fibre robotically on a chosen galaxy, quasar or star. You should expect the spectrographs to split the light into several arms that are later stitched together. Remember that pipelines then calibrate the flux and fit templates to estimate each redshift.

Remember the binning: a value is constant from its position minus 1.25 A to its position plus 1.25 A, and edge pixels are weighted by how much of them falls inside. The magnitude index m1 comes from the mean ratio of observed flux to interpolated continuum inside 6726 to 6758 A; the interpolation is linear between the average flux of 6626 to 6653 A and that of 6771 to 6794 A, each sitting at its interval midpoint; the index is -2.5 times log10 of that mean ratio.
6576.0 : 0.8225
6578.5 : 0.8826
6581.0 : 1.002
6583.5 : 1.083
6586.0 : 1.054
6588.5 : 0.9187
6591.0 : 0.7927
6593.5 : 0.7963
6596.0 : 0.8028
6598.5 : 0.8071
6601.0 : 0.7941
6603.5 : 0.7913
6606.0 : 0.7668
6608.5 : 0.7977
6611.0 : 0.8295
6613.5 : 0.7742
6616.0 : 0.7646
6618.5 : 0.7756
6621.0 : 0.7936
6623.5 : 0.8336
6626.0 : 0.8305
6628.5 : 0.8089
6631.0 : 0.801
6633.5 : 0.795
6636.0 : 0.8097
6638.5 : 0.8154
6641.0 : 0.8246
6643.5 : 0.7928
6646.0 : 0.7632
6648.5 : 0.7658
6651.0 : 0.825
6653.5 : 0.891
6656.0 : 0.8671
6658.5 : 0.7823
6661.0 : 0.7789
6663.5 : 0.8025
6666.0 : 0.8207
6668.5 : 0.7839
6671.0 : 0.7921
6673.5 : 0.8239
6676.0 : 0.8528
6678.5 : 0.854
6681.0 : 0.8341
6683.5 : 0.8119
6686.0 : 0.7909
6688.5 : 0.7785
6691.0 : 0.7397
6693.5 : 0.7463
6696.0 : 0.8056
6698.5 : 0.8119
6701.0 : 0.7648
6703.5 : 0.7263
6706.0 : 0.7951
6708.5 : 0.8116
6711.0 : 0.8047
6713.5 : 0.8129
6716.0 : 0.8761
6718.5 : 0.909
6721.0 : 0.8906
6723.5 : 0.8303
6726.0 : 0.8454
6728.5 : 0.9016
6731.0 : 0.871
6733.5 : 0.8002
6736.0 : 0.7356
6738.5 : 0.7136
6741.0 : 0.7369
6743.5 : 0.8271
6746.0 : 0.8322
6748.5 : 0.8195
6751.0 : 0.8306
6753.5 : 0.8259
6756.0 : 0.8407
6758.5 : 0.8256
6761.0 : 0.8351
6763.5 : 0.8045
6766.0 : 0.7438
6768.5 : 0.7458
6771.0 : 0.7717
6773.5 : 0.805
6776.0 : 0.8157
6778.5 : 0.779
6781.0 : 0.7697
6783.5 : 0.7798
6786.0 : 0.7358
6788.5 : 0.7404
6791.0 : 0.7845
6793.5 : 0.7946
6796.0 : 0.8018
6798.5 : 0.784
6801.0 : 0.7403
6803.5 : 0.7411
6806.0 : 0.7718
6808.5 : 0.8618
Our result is -0.04 mag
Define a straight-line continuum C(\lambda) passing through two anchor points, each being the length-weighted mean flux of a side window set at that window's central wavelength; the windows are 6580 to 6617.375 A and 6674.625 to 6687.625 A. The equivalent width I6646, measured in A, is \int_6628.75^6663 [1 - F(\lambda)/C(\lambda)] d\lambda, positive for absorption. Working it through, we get 1.2 A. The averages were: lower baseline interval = 0.85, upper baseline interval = 0.827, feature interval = 0.808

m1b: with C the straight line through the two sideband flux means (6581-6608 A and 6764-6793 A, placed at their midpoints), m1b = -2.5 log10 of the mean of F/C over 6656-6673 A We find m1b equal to 0.04 mag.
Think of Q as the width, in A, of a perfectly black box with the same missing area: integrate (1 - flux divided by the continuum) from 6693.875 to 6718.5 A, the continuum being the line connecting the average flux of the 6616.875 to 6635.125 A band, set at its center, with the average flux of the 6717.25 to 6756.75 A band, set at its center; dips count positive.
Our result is 0.5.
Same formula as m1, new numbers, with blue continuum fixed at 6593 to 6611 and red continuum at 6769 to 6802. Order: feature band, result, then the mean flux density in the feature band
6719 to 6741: -0.053 mag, 0.822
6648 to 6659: -0.057 mag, 0.833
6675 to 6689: -0.046 mag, 0.822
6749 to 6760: -0.068 mag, 0.83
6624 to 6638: -0.024 mag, 0.811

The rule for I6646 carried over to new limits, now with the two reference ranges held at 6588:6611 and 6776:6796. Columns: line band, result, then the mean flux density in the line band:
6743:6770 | -1.1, 0.811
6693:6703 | 0.1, 0.781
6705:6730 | -2.0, 0.848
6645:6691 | -1.0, 0.81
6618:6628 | -0.1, 0.811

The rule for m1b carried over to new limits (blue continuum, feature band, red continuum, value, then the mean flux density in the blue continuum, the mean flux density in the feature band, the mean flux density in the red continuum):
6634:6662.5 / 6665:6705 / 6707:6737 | 0.04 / 0.81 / 0.796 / 0.841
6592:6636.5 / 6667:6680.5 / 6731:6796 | -0.04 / 0.798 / 0.822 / 0.79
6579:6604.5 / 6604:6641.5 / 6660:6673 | 0.06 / 0.885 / 0.801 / 0.798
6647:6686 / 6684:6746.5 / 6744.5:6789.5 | 0.00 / 0.818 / 0.806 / 0.795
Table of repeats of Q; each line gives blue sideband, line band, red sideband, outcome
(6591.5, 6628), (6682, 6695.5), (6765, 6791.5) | 0.1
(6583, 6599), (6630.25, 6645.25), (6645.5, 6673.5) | 0.5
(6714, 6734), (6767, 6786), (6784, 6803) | 0.3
